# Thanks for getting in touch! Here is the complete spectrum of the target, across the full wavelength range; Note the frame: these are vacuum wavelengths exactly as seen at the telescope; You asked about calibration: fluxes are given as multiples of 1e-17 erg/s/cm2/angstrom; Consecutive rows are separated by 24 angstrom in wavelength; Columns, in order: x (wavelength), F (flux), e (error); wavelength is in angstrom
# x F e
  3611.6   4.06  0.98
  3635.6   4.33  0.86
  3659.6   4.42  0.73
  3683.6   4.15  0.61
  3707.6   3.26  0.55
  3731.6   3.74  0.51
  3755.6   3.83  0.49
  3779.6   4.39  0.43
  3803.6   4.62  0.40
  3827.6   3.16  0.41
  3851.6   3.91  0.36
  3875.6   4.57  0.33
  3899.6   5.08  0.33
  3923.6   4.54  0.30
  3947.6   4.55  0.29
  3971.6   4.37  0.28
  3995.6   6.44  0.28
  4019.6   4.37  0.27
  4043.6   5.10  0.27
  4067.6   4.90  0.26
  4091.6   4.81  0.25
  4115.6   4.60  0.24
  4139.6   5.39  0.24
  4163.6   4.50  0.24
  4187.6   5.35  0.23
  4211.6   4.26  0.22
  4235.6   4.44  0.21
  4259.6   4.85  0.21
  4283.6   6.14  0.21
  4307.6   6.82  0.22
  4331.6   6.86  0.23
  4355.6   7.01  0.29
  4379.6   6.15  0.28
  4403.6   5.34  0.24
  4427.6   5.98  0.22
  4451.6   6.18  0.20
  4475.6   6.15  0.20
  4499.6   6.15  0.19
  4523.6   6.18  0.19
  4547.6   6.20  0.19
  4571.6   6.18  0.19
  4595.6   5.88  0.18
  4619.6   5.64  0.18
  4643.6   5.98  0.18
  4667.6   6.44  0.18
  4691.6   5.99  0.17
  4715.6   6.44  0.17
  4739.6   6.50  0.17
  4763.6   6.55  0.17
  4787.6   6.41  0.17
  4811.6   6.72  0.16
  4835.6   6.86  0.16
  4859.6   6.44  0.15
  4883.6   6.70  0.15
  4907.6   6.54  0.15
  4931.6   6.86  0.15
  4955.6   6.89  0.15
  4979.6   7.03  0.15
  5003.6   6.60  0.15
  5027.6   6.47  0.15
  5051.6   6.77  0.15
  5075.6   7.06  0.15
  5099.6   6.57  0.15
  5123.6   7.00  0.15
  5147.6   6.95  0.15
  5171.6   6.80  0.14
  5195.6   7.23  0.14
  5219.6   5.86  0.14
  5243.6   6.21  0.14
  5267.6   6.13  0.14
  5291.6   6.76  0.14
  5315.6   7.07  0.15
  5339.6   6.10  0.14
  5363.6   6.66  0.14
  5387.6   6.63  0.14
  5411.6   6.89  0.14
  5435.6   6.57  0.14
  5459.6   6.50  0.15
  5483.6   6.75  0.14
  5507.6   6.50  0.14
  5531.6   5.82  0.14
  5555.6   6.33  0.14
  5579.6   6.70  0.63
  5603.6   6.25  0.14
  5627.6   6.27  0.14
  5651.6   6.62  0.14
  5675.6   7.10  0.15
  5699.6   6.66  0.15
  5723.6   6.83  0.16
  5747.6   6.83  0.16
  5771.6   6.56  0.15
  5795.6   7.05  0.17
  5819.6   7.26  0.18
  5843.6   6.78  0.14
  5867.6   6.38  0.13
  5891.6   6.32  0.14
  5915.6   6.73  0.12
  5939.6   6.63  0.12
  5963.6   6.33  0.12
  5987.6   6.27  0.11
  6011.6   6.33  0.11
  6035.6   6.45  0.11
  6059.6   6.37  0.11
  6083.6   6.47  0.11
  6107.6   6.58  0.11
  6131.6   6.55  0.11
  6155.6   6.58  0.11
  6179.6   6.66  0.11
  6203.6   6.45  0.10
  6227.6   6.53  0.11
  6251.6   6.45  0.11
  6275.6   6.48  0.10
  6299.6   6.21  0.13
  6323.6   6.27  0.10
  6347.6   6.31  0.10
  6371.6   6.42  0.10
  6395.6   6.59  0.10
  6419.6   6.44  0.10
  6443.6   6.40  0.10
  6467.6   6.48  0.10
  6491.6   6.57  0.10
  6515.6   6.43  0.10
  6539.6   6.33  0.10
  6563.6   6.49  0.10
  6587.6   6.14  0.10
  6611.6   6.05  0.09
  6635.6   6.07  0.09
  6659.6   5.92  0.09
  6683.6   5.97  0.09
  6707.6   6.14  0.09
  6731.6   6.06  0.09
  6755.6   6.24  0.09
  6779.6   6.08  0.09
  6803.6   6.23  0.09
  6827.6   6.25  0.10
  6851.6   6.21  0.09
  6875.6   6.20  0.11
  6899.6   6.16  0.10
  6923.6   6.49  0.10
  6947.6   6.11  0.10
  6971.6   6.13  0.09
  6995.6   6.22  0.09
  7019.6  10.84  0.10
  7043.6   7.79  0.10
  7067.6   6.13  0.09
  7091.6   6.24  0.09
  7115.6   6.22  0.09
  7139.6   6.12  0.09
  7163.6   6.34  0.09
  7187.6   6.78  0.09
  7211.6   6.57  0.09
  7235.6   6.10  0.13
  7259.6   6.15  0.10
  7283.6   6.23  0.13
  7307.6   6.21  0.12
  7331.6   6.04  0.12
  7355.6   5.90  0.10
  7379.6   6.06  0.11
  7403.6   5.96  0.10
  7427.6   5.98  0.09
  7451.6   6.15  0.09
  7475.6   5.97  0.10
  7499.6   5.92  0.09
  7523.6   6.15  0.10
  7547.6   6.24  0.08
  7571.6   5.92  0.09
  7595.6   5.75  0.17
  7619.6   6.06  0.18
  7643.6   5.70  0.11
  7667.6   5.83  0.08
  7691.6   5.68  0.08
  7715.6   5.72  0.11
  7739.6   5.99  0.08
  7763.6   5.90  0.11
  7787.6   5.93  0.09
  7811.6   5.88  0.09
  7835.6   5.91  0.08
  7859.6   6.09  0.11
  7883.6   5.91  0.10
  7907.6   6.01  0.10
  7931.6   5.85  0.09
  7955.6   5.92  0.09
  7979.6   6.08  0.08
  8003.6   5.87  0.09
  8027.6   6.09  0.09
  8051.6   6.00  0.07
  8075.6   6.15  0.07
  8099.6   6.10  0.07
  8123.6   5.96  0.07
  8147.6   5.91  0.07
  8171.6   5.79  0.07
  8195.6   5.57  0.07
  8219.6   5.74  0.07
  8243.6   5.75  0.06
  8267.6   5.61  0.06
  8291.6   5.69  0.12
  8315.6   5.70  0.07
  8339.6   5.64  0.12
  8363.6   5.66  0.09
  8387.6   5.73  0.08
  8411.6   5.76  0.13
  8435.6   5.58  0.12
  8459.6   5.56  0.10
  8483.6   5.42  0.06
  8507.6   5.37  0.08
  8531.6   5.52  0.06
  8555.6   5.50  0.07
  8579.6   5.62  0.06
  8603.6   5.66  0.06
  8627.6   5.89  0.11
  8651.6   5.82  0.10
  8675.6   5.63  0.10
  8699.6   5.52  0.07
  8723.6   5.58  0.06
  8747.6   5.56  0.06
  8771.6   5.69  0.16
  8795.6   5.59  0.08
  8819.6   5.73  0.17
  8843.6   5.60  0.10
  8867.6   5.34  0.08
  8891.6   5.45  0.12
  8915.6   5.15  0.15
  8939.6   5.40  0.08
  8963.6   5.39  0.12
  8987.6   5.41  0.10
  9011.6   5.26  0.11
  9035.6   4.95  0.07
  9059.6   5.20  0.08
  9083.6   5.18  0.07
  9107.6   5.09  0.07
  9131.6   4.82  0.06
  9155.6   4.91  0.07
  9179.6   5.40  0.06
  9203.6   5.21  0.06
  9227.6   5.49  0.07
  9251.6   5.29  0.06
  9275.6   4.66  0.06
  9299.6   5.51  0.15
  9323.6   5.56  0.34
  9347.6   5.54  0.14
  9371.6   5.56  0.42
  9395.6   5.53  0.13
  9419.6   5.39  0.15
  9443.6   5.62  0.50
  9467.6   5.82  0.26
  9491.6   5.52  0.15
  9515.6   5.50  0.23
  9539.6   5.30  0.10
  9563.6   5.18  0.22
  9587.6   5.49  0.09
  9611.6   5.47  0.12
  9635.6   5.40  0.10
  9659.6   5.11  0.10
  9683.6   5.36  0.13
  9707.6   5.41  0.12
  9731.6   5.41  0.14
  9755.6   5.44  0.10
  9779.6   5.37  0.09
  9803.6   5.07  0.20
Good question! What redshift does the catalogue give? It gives 0.07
